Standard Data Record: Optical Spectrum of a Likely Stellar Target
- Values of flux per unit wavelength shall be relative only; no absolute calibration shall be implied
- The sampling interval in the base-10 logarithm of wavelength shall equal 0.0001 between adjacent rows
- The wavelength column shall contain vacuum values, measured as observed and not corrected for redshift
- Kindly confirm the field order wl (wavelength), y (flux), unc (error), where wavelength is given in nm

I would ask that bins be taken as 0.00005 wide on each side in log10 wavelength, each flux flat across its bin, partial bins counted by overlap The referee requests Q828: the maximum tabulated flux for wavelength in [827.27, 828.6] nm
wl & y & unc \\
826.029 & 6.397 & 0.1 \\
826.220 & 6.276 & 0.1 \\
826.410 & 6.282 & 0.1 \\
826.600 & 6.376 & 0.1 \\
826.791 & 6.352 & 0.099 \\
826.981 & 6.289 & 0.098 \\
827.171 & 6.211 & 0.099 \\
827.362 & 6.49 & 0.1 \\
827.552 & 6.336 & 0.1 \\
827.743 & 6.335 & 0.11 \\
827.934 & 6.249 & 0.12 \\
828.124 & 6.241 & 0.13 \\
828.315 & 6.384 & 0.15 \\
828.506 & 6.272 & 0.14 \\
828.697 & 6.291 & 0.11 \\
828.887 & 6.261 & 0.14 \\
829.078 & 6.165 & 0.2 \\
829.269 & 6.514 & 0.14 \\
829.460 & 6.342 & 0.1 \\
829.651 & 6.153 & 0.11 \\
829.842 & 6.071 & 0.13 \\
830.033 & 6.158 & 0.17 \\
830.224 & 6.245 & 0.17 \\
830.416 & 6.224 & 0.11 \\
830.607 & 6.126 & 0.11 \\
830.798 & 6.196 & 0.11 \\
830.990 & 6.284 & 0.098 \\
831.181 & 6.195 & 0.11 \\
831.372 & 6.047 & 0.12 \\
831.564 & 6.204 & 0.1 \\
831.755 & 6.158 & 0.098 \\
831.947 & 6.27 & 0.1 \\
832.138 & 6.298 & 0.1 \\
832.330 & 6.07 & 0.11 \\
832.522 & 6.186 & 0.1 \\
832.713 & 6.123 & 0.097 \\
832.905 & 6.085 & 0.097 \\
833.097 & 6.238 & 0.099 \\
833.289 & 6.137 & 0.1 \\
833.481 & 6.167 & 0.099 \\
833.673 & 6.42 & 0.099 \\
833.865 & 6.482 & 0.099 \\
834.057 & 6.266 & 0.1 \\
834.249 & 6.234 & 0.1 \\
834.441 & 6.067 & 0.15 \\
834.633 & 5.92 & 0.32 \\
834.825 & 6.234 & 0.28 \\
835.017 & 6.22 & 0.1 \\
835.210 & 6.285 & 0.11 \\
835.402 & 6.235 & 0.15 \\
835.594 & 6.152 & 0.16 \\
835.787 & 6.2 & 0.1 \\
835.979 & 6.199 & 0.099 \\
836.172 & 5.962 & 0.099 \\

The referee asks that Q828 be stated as 6.49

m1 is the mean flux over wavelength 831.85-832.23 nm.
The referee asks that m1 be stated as 6.29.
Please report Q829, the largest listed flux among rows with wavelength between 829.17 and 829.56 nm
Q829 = 6.514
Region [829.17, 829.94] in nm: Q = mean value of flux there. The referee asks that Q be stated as 6.27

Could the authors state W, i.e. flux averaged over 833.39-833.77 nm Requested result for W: 6.29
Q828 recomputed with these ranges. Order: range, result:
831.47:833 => 6.298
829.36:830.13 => 6.342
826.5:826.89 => 6.376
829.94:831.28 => 6.284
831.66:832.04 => 6.27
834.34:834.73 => 6.067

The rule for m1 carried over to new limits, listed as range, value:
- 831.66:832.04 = 6.21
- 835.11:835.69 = 6.22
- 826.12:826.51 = 6.28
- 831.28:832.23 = 6.2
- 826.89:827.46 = 6.34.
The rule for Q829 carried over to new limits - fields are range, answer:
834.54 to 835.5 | 6.285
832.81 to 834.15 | 6.482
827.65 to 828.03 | 6.335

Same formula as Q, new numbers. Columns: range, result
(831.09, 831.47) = 6.12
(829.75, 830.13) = 6.12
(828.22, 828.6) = 6.32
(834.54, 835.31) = 6.17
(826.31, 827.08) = 6.33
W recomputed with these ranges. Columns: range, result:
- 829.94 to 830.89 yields 6.19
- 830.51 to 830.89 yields 6.17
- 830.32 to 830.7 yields 6.17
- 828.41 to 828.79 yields 6.27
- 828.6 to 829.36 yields 6.31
